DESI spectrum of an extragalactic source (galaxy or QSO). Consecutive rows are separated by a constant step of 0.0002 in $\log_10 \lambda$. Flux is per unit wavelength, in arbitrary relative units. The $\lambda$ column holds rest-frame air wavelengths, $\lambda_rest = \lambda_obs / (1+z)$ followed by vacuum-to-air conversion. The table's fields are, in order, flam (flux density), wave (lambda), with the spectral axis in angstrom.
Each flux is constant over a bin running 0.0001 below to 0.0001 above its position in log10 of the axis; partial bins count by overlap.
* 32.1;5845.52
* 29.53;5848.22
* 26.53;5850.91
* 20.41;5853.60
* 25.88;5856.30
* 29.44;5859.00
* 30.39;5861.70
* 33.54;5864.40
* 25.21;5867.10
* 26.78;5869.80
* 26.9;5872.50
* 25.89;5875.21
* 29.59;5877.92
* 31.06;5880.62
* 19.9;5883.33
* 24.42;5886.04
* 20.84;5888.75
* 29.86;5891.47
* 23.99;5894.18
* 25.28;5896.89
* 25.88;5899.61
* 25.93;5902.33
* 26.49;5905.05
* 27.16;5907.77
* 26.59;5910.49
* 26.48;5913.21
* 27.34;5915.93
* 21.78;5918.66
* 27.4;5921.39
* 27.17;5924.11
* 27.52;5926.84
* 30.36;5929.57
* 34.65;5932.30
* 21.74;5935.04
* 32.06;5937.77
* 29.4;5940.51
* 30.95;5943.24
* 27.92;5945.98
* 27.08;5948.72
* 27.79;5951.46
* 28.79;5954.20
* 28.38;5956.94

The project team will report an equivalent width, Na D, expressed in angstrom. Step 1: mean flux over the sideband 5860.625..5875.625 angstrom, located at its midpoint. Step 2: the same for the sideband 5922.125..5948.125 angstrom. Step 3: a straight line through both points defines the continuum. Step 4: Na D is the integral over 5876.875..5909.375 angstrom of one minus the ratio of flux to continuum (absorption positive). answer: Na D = 3.0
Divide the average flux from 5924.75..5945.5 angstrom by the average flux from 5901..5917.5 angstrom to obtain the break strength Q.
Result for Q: 1.10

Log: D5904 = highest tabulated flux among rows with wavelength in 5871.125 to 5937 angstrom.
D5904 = 34.65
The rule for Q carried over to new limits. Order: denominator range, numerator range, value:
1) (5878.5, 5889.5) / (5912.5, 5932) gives 1.11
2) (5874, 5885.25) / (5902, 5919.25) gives 0.99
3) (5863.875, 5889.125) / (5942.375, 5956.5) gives 1.08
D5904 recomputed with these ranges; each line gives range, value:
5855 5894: 33.54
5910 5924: 27.4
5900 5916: 27.34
